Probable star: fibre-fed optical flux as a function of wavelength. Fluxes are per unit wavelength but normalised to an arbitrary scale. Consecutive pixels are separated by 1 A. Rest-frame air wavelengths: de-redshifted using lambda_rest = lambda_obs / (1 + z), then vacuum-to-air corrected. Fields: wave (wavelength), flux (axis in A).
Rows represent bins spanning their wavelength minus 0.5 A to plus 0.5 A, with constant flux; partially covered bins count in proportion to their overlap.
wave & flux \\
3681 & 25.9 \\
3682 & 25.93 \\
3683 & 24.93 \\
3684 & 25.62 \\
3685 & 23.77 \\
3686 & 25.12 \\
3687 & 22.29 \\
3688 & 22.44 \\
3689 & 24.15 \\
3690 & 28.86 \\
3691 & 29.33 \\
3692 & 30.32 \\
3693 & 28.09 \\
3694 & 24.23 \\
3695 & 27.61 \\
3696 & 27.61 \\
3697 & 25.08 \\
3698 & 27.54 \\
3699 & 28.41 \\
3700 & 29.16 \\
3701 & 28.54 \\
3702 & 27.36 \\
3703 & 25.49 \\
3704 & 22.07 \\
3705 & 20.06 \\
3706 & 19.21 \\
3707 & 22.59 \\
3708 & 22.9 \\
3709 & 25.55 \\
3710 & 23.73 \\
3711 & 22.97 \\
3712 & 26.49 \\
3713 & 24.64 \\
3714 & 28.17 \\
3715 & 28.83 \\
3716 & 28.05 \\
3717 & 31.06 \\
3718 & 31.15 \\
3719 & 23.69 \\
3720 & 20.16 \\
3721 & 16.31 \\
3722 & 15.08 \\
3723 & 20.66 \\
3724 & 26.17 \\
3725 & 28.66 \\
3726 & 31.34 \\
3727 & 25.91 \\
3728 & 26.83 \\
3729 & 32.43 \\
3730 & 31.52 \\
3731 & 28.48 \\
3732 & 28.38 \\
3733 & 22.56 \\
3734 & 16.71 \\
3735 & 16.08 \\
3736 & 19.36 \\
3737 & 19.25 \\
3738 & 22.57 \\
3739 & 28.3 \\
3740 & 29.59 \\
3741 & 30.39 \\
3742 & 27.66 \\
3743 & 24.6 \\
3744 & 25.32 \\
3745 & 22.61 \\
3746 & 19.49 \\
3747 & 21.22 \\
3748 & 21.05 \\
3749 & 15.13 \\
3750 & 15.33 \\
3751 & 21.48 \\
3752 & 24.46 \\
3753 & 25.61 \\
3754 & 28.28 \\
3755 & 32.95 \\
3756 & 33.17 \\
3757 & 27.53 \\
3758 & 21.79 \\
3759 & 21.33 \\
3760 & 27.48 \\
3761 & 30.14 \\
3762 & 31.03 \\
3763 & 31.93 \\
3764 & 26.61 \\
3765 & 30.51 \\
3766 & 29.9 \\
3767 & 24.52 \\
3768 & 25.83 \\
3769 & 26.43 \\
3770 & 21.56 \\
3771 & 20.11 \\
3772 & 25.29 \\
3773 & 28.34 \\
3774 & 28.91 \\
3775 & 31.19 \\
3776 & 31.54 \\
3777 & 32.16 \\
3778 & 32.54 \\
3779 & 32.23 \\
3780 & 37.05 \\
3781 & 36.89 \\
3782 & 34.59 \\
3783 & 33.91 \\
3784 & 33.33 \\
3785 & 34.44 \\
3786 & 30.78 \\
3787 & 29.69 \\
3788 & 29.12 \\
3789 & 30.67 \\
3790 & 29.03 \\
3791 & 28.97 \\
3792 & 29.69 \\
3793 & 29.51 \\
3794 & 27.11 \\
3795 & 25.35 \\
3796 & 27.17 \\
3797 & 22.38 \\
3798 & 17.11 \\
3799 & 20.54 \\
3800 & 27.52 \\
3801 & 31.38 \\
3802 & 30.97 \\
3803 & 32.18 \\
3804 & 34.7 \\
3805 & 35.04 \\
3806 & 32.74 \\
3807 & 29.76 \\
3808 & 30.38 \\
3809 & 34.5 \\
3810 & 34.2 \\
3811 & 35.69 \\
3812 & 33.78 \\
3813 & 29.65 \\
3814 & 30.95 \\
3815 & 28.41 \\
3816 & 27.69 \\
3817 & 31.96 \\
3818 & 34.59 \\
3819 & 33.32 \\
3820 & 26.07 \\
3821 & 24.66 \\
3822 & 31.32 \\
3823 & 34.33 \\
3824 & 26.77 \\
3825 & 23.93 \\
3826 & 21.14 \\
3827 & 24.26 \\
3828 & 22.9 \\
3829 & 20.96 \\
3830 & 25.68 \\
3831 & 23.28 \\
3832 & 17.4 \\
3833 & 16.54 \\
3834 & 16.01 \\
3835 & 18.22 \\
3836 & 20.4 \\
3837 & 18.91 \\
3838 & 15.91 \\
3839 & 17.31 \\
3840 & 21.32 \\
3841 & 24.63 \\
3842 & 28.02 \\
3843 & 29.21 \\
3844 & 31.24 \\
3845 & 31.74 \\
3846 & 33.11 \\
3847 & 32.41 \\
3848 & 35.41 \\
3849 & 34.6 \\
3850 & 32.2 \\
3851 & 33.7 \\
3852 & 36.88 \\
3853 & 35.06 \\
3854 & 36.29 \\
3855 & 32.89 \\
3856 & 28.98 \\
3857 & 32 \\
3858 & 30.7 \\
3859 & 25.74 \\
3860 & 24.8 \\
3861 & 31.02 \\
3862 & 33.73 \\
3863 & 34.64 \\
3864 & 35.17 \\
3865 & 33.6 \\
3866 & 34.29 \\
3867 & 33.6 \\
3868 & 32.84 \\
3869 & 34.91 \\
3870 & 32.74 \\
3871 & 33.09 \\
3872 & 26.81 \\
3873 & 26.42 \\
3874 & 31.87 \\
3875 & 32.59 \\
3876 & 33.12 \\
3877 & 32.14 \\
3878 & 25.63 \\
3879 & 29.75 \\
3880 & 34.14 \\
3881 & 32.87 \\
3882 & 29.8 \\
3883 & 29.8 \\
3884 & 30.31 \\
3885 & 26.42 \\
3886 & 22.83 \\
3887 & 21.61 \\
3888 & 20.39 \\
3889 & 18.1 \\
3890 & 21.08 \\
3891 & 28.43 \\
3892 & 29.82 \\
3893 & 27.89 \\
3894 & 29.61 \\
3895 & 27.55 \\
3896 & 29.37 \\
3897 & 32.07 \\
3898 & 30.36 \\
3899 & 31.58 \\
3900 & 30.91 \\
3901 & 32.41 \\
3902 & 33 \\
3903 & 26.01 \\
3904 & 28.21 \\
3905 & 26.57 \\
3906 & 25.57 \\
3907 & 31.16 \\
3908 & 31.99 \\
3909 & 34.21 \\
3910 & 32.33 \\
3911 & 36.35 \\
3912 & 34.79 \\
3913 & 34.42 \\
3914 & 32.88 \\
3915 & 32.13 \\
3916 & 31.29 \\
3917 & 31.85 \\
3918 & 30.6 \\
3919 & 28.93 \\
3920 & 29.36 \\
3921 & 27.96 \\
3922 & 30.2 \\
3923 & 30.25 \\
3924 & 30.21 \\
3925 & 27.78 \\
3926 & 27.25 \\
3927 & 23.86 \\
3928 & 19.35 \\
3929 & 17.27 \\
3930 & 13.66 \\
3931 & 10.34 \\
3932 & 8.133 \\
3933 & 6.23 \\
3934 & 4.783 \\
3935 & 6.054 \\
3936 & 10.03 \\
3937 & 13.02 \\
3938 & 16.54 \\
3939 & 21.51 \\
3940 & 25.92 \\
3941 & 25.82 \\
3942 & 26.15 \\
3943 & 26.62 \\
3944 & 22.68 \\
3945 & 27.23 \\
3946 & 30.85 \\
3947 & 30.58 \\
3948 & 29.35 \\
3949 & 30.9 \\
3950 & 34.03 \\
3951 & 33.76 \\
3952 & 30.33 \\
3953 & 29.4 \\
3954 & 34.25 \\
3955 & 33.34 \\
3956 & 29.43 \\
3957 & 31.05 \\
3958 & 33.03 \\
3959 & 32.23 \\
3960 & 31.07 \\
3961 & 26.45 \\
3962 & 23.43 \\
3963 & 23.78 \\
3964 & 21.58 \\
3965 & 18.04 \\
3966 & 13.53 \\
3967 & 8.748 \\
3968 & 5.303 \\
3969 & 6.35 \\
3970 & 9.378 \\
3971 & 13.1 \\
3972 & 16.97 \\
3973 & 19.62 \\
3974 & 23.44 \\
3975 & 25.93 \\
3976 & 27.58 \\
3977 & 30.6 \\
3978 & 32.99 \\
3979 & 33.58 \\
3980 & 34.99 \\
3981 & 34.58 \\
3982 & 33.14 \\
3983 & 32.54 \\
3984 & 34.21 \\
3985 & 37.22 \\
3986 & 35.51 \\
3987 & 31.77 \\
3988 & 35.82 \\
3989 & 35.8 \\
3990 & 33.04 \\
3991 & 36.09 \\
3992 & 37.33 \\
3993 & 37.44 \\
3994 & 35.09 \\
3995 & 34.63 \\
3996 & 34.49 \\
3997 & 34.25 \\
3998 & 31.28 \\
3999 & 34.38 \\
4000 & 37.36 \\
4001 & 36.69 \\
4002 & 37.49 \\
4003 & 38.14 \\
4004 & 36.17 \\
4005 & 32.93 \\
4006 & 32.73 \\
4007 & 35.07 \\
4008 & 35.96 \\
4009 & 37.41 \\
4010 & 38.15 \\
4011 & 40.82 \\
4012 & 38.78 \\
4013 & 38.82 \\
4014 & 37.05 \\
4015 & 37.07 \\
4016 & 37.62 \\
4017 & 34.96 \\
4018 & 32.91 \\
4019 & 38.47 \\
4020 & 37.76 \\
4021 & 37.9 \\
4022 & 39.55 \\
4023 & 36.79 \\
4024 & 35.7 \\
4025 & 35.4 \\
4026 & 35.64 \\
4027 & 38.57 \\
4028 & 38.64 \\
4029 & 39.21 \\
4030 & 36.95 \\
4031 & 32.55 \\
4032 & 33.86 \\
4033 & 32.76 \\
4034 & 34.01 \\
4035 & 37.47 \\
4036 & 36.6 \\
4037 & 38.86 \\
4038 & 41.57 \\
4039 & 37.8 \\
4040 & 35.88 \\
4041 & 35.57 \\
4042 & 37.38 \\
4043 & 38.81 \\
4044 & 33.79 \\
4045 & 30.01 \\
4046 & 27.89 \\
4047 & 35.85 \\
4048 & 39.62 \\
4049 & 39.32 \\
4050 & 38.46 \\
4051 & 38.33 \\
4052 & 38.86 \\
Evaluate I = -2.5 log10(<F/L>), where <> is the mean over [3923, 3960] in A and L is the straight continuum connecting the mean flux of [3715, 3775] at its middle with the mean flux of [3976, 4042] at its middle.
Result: 0.36 mag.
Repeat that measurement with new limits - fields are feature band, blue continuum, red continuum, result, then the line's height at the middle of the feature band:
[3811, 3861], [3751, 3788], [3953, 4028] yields 0.09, 29.9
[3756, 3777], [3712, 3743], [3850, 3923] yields -0.03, 26.6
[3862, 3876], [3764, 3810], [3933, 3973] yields -0.24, 26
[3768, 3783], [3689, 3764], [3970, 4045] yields -0.11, 26.9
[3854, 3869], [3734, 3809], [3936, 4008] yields -0.14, 28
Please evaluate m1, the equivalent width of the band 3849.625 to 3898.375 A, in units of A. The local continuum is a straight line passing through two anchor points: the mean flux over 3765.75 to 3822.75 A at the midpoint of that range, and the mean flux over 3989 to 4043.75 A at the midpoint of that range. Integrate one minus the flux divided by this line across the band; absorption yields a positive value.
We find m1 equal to 3.0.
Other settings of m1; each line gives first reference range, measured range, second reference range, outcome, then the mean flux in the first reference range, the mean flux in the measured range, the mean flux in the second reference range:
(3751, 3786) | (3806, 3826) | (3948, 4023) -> -0.6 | 29.1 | 30.4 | 31.2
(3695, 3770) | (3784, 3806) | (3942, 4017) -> -1.9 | 25.3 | 28.9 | 30.4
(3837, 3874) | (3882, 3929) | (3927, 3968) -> -4.7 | 30.6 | 28.8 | 22.6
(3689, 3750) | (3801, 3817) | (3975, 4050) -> -2.1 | 25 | 32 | 35.7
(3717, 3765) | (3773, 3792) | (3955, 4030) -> -4.2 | 25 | 31.9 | 31.7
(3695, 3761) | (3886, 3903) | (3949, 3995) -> -0.3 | 24.9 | 27.6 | 28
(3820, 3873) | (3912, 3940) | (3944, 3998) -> 5.9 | 28.2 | 22.4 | 28.4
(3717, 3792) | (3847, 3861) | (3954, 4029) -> -1.7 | 26.8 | 32.2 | 31.6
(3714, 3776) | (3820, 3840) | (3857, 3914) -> 4.3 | 25.5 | 22.2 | 30.1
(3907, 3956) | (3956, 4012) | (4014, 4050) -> 3.0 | 25.9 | 29.9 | 36.4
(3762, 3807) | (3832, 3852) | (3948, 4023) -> 2.7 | 29.4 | 25.9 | 31.2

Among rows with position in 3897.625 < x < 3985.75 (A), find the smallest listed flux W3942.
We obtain 4.783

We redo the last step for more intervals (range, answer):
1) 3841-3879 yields 24.63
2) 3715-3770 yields 15.08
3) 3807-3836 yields 16.01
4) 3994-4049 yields 27.89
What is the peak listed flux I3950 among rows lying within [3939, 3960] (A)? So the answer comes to 34.25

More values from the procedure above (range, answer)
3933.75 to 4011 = 40.82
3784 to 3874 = 36.88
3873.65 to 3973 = 36.35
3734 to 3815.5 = 37.05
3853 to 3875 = 36.29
